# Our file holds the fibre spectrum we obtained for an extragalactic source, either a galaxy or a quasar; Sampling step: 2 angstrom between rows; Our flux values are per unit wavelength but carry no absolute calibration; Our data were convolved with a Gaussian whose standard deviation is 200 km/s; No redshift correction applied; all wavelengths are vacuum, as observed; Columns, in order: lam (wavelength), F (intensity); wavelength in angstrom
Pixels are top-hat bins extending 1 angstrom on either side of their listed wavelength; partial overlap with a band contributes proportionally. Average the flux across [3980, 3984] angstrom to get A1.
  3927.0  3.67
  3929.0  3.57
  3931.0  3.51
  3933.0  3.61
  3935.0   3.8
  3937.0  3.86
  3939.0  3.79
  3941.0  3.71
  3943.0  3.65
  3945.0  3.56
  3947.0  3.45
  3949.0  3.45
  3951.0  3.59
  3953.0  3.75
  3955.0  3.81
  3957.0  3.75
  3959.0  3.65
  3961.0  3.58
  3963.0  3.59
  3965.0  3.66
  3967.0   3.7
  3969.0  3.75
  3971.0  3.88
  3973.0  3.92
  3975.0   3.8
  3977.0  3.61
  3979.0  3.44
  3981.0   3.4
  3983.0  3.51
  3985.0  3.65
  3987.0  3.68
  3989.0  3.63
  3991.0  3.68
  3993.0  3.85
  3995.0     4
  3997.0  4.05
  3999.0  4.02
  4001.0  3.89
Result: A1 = 3.46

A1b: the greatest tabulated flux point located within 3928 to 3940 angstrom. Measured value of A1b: 3.86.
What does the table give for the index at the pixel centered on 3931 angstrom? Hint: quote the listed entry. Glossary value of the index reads 3.51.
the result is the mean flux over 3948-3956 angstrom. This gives 3.65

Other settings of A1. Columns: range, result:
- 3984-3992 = 3.66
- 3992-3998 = 3.97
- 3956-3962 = 3.66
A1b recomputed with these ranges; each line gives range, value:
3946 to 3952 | 3.59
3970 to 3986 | 3.92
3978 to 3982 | 3.44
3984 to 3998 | 4.05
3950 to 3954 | 3.75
